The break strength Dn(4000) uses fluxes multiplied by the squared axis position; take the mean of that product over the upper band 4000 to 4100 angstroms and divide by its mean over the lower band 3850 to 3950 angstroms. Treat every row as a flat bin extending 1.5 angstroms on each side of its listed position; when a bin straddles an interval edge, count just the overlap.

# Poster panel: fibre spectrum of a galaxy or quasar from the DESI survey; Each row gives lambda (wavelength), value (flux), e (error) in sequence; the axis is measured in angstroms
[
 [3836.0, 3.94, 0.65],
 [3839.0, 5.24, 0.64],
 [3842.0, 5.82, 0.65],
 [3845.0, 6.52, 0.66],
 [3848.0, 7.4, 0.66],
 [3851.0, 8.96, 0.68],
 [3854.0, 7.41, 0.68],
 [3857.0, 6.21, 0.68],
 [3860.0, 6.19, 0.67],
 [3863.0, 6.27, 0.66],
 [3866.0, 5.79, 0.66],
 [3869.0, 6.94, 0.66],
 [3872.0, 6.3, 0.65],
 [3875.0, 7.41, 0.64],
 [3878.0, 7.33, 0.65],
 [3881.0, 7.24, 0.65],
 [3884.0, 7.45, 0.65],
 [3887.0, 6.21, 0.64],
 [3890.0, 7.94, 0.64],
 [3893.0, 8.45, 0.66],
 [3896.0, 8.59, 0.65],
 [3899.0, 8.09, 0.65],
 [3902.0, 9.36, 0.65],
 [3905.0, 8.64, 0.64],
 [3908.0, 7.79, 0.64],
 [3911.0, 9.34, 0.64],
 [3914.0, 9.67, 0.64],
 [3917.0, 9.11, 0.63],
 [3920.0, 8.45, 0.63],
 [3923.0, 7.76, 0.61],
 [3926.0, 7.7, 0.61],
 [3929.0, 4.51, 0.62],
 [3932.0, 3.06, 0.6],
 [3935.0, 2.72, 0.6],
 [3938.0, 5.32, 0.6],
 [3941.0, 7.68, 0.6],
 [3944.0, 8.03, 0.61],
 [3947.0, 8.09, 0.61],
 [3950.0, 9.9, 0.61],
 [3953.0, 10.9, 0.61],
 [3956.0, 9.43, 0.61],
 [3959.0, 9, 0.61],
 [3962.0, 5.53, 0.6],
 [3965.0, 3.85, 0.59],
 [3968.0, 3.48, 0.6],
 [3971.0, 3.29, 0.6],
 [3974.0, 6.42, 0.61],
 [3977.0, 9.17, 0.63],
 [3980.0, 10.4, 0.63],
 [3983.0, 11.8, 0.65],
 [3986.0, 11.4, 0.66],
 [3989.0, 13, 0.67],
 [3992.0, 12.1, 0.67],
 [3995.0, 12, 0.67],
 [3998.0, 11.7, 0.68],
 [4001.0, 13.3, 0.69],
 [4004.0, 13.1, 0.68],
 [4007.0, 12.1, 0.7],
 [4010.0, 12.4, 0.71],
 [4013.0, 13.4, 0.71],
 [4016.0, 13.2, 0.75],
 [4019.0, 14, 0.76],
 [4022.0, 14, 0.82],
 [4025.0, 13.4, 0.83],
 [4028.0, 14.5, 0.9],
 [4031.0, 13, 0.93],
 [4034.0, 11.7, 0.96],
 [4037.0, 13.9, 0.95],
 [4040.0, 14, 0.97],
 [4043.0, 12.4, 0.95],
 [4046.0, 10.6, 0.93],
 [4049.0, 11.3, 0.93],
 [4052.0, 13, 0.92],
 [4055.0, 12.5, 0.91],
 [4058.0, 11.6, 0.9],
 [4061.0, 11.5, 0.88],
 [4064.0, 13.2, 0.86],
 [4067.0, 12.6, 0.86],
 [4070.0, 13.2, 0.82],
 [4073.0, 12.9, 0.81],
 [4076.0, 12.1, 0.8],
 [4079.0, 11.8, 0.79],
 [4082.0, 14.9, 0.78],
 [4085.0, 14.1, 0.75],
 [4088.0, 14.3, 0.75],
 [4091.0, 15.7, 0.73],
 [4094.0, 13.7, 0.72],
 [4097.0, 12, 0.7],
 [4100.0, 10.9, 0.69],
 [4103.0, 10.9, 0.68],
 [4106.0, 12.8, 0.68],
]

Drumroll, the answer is 1.92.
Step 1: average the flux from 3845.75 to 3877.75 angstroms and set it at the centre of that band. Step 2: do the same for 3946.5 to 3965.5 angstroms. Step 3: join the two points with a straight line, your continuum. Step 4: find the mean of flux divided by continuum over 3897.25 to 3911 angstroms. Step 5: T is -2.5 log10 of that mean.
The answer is -0.14 mag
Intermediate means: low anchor 6.9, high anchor 8.32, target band 8.57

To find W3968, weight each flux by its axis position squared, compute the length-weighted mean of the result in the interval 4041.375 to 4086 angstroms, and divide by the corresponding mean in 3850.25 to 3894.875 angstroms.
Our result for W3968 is 1.95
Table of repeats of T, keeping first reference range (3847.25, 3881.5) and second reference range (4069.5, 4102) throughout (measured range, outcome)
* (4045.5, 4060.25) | 0.04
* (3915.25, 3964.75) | 0.24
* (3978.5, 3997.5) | -0.13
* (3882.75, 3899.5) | -0.01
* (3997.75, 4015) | -0.17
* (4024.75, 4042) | -0.14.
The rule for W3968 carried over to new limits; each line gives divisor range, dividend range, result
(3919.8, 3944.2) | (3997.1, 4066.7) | 2.27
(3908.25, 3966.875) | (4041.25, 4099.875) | 1.86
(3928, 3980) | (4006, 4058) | 2.02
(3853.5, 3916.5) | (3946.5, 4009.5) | 1.33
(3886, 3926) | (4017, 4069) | 1.63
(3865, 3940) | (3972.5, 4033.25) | 1.77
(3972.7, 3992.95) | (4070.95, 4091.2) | 1.34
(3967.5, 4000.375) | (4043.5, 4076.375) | 1.29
